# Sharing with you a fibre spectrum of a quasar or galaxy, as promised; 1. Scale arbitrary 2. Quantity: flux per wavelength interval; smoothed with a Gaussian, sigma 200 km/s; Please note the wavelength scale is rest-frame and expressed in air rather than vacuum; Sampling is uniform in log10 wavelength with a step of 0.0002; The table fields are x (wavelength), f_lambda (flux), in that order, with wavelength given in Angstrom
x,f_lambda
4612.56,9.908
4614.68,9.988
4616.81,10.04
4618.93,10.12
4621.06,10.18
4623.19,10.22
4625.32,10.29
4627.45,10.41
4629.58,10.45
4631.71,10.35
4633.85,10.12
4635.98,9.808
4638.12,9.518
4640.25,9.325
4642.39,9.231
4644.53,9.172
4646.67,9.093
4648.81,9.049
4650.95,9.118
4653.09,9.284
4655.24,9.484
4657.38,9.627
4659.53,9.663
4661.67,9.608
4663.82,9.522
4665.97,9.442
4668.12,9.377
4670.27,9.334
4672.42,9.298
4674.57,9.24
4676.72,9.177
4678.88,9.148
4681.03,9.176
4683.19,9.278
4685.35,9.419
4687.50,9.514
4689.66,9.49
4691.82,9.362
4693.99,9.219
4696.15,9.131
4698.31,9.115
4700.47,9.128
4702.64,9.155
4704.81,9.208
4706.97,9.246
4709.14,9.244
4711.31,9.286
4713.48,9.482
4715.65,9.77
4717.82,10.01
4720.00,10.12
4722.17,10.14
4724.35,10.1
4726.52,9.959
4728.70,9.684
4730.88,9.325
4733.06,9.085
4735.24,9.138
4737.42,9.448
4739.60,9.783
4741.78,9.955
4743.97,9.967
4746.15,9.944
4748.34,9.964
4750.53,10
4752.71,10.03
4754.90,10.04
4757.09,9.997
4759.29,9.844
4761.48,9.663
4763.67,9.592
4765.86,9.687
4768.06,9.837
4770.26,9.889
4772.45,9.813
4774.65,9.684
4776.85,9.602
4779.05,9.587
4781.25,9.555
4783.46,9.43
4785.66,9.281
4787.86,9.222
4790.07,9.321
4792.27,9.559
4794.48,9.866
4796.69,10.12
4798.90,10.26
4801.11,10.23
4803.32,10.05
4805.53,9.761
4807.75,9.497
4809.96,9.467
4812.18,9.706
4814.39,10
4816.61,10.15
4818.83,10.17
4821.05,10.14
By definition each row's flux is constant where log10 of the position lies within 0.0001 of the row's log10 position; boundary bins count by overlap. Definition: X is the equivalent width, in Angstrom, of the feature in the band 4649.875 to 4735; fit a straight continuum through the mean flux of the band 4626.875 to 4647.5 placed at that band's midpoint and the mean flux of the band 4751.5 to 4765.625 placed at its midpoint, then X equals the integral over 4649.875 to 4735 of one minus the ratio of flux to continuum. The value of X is 3.1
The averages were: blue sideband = 9.74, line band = 9.43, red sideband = 9.86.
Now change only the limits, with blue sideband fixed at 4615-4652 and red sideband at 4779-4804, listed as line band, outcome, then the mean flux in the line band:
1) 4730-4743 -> 0.4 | 9.46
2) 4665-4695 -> 1.4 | 9.32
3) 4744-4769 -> -0.4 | 9.88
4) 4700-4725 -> 0.4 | 9.57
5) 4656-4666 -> 0.2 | 9.58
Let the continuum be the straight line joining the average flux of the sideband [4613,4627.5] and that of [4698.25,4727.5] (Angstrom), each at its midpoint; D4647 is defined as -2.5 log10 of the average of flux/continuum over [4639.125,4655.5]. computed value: 0.09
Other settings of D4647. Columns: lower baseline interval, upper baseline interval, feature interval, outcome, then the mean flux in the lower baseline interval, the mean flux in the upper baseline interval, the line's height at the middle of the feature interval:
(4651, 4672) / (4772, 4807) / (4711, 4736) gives -0.013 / 9.46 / 9.7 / 9.58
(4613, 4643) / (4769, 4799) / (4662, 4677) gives 0.062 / 10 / 9.64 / 9.91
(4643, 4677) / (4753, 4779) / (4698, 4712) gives 0.039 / 9.35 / 9.78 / 9.53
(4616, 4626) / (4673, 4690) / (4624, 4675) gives 0.020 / 10.2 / 9.3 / 9.76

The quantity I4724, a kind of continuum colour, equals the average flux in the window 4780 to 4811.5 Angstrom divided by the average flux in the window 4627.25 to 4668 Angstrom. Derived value 1.01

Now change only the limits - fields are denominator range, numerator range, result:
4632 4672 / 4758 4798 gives 1.02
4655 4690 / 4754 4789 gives 1.03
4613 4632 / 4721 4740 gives 0.94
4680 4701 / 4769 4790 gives 1.03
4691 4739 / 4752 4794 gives 1.02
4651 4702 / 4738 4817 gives 1.05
